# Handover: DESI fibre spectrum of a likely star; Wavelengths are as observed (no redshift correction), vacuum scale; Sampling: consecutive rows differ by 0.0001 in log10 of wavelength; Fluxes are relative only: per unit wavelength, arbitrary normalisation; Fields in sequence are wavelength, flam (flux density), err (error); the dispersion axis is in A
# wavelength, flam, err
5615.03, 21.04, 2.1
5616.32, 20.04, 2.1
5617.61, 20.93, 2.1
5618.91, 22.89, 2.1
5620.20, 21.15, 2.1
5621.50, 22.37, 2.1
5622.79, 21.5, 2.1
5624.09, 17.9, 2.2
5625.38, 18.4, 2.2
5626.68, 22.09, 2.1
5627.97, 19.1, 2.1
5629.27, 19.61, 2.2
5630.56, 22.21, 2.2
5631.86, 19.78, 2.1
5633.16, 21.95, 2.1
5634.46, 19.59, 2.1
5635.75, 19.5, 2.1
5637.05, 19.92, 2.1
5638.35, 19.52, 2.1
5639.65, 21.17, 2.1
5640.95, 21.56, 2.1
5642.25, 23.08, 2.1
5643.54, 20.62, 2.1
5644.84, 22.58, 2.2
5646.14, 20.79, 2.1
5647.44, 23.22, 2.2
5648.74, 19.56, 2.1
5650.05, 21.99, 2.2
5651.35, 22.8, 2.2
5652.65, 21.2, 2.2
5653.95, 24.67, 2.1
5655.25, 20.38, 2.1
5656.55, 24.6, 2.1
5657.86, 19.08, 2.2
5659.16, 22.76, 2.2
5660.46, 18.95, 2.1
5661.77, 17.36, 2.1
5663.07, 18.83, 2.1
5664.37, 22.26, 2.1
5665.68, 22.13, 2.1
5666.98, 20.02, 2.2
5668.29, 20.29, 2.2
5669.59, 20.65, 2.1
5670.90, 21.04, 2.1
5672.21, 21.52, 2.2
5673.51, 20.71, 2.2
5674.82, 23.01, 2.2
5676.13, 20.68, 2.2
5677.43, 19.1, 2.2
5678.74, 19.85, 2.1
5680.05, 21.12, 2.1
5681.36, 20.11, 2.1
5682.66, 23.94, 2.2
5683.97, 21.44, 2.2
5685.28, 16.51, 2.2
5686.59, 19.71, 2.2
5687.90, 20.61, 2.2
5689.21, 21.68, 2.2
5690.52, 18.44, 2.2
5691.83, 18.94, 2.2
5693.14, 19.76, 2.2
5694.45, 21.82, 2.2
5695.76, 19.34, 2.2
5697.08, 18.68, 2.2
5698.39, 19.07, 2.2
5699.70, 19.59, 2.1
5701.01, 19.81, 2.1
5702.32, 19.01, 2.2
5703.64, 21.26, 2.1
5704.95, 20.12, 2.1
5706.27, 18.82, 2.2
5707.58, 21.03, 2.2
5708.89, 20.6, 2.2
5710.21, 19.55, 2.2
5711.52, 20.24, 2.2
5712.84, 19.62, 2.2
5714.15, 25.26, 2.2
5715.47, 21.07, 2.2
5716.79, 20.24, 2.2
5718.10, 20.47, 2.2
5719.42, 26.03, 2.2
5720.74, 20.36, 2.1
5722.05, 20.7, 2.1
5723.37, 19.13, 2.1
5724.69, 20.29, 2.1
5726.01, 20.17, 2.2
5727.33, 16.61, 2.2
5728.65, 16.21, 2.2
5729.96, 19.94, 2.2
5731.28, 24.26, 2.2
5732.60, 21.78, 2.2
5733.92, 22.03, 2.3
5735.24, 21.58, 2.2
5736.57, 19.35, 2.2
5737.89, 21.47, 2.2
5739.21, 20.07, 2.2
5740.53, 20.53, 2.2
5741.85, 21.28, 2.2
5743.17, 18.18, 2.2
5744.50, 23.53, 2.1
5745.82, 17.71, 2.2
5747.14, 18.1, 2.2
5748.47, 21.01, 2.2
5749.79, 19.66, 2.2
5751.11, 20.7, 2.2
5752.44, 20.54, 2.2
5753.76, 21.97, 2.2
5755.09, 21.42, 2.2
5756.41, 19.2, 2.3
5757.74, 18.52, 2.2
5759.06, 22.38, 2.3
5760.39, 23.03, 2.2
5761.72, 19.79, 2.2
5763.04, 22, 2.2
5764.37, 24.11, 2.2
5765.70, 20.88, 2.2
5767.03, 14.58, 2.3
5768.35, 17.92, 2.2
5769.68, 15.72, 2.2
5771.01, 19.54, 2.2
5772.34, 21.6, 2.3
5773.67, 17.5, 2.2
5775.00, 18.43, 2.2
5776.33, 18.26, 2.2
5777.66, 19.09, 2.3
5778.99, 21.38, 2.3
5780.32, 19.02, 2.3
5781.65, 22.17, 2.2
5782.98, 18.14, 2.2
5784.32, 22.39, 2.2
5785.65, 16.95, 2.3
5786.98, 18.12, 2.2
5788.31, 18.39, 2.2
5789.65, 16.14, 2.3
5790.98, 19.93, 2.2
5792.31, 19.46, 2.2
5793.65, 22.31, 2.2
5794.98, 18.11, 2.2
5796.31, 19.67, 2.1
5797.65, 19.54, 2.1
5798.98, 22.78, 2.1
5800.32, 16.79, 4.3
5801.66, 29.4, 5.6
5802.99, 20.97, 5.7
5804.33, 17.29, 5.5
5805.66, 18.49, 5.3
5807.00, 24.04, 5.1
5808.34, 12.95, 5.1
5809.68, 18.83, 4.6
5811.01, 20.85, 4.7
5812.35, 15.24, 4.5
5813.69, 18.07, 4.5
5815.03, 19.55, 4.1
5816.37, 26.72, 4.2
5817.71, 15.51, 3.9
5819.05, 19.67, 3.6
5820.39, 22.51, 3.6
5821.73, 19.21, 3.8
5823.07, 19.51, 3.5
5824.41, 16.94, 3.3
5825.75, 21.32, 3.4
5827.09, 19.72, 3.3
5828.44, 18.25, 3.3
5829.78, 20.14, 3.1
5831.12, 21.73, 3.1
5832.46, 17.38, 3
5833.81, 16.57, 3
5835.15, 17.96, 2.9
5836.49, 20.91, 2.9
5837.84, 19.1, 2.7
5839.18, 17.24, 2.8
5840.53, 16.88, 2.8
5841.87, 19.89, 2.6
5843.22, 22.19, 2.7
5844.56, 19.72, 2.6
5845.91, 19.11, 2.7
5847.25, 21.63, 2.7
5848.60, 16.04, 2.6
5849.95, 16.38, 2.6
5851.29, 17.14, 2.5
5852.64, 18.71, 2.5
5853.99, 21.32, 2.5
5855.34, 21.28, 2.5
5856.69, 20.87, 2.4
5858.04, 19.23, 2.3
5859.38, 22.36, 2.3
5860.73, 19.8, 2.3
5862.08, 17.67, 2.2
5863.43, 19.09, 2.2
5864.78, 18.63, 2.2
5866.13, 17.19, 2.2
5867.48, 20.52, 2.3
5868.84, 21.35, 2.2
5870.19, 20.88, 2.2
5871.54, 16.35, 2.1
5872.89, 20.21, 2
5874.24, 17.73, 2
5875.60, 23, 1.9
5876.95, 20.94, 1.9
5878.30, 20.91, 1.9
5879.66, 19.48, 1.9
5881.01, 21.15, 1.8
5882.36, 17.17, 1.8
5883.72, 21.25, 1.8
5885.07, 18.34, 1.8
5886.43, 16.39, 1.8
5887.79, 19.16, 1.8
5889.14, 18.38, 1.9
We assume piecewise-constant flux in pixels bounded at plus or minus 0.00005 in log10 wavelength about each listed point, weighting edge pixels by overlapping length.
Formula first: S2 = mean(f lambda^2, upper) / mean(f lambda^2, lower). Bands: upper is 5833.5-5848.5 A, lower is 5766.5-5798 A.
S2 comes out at 1.0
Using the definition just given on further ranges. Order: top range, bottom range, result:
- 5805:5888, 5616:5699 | 1.00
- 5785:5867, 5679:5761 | 0.98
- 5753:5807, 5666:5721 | 1.00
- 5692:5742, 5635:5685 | 0.99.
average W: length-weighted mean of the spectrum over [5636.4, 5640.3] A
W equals 20.2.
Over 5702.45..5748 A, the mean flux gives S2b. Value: 20.5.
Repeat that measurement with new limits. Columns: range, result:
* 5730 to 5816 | 19.9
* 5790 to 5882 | 19.6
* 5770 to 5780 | 19.3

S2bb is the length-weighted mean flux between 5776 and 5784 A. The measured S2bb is 19.8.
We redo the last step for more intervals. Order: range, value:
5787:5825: 19.6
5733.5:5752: 20.3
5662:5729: 20.3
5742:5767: 20.6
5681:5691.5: 20.3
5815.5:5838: 19.6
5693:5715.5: 20.2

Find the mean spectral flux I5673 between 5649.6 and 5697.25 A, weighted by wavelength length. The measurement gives 20.7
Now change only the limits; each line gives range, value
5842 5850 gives 19.4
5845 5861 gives 19.5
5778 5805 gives 19.9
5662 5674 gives 20.7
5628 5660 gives 21.3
